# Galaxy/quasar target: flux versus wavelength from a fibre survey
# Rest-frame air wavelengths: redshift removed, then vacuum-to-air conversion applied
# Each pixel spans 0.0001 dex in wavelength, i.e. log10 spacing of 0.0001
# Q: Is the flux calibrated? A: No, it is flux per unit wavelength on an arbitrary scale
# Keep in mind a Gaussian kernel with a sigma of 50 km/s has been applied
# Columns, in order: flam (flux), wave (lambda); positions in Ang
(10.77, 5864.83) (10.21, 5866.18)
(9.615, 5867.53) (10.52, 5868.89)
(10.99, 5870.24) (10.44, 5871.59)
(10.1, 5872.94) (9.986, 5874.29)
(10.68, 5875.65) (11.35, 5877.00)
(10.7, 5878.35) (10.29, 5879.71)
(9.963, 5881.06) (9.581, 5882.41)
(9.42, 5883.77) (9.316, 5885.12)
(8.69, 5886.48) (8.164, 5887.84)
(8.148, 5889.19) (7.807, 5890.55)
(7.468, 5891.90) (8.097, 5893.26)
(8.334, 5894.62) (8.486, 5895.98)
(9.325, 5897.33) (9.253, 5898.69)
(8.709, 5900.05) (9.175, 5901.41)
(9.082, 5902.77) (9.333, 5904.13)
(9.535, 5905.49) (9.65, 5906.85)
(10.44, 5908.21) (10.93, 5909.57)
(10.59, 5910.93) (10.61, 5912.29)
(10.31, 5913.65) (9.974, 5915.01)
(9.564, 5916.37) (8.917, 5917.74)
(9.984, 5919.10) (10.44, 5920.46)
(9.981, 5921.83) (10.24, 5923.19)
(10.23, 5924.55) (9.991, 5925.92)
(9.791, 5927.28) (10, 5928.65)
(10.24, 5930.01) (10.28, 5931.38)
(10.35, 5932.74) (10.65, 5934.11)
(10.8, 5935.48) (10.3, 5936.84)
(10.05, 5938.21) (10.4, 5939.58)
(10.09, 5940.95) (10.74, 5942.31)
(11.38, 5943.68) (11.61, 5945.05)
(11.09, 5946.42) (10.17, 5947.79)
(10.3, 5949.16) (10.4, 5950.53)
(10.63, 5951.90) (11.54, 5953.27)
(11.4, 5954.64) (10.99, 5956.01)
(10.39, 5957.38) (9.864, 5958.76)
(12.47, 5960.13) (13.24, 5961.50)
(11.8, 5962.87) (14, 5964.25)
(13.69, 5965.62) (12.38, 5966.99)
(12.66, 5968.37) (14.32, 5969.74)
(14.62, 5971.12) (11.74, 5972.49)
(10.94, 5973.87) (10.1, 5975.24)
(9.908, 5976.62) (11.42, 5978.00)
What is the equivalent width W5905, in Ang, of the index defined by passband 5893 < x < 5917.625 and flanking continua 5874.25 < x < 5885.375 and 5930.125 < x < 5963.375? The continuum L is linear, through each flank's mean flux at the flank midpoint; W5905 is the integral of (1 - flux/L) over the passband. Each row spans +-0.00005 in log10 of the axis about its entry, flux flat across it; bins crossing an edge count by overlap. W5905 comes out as 2.1 Ang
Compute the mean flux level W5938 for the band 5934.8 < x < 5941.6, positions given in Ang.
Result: 10.3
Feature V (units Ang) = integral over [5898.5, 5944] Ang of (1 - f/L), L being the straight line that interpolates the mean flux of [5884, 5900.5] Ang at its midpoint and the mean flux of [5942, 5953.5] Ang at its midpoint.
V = -1.6 Ang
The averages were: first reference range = 8.51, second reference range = 10.8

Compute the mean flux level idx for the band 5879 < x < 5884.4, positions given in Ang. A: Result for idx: 9.82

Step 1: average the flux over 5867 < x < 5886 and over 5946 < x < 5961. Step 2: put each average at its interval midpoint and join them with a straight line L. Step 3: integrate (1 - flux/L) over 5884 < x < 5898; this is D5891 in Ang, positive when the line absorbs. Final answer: 2.6 Ang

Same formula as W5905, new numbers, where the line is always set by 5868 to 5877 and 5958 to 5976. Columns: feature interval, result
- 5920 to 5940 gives 2.4 Ang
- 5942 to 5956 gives 1.3 Ang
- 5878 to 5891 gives 1.9 Ang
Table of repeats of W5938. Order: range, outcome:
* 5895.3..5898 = 8.93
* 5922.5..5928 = 10.1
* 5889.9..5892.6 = 7.65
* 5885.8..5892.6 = 8.05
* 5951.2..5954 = 11.1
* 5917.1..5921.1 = 9.8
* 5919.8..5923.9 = 10.2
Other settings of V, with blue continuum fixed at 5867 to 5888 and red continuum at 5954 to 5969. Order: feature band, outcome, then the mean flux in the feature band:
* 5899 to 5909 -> 1.2 Ang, 9.42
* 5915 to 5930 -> 1.6 Ang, 9.93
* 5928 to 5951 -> 2.0 Ang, 10.5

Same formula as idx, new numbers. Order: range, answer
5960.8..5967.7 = 13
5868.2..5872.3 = 10.6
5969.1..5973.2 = 13.5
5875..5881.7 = 10.6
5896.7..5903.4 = 9.1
